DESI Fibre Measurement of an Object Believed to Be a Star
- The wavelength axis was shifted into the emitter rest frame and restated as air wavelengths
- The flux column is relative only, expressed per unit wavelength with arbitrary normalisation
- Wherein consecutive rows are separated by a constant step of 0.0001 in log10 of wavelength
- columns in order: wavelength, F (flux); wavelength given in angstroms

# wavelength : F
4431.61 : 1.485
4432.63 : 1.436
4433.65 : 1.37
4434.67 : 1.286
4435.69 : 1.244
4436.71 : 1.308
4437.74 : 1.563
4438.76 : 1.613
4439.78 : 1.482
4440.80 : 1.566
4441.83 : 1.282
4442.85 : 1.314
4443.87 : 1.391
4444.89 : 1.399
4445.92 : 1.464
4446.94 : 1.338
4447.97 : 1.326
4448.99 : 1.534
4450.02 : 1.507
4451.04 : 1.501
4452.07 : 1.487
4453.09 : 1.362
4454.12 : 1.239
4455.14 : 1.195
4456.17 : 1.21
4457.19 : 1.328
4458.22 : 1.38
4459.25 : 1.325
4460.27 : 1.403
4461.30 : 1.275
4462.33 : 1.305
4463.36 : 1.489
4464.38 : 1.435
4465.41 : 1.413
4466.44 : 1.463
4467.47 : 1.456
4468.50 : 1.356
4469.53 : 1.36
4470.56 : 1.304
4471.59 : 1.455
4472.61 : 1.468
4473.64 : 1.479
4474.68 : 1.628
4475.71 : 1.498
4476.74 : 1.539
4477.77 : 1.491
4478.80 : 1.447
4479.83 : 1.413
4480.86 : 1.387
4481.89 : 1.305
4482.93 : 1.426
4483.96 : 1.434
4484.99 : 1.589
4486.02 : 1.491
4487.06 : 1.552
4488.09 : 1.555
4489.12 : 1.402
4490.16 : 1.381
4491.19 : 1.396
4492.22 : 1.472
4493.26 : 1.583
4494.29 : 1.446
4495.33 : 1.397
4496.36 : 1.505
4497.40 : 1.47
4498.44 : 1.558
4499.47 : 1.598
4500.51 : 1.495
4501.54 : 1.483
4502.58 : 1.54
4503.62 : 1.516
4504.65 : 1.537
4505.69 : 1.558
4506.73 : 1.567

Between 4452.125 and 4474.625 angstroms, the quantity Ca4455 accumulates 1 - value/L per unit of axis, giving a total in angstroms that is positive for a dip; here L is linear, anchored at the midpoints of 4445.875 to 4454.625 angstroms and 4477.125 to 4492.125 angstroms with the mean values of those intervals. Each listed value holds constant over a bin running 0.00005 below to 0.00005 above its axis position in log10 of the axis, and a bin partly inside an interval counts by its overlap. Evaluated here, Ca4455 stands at 0.9 angstroms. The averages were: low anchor 1.41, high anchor 1.45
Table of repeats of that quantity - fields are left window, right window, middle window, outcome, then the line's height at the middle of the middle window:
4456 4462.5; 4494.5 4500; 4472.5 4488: -0.6 angstroms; 1.42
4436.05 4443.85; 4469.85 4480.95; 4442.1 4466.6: 1.2 angstroms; 1.45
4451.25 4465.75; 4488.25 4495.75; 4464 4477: -0.6 angstroms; 1.38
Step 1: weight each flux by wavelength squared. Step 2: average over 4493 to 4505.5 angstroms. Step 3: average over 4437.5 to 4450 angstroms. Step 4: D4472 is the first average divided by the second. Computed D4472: 1.08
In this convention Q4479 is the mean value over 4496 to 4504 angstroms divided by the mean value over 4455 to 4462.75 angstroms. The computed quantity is 1.2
